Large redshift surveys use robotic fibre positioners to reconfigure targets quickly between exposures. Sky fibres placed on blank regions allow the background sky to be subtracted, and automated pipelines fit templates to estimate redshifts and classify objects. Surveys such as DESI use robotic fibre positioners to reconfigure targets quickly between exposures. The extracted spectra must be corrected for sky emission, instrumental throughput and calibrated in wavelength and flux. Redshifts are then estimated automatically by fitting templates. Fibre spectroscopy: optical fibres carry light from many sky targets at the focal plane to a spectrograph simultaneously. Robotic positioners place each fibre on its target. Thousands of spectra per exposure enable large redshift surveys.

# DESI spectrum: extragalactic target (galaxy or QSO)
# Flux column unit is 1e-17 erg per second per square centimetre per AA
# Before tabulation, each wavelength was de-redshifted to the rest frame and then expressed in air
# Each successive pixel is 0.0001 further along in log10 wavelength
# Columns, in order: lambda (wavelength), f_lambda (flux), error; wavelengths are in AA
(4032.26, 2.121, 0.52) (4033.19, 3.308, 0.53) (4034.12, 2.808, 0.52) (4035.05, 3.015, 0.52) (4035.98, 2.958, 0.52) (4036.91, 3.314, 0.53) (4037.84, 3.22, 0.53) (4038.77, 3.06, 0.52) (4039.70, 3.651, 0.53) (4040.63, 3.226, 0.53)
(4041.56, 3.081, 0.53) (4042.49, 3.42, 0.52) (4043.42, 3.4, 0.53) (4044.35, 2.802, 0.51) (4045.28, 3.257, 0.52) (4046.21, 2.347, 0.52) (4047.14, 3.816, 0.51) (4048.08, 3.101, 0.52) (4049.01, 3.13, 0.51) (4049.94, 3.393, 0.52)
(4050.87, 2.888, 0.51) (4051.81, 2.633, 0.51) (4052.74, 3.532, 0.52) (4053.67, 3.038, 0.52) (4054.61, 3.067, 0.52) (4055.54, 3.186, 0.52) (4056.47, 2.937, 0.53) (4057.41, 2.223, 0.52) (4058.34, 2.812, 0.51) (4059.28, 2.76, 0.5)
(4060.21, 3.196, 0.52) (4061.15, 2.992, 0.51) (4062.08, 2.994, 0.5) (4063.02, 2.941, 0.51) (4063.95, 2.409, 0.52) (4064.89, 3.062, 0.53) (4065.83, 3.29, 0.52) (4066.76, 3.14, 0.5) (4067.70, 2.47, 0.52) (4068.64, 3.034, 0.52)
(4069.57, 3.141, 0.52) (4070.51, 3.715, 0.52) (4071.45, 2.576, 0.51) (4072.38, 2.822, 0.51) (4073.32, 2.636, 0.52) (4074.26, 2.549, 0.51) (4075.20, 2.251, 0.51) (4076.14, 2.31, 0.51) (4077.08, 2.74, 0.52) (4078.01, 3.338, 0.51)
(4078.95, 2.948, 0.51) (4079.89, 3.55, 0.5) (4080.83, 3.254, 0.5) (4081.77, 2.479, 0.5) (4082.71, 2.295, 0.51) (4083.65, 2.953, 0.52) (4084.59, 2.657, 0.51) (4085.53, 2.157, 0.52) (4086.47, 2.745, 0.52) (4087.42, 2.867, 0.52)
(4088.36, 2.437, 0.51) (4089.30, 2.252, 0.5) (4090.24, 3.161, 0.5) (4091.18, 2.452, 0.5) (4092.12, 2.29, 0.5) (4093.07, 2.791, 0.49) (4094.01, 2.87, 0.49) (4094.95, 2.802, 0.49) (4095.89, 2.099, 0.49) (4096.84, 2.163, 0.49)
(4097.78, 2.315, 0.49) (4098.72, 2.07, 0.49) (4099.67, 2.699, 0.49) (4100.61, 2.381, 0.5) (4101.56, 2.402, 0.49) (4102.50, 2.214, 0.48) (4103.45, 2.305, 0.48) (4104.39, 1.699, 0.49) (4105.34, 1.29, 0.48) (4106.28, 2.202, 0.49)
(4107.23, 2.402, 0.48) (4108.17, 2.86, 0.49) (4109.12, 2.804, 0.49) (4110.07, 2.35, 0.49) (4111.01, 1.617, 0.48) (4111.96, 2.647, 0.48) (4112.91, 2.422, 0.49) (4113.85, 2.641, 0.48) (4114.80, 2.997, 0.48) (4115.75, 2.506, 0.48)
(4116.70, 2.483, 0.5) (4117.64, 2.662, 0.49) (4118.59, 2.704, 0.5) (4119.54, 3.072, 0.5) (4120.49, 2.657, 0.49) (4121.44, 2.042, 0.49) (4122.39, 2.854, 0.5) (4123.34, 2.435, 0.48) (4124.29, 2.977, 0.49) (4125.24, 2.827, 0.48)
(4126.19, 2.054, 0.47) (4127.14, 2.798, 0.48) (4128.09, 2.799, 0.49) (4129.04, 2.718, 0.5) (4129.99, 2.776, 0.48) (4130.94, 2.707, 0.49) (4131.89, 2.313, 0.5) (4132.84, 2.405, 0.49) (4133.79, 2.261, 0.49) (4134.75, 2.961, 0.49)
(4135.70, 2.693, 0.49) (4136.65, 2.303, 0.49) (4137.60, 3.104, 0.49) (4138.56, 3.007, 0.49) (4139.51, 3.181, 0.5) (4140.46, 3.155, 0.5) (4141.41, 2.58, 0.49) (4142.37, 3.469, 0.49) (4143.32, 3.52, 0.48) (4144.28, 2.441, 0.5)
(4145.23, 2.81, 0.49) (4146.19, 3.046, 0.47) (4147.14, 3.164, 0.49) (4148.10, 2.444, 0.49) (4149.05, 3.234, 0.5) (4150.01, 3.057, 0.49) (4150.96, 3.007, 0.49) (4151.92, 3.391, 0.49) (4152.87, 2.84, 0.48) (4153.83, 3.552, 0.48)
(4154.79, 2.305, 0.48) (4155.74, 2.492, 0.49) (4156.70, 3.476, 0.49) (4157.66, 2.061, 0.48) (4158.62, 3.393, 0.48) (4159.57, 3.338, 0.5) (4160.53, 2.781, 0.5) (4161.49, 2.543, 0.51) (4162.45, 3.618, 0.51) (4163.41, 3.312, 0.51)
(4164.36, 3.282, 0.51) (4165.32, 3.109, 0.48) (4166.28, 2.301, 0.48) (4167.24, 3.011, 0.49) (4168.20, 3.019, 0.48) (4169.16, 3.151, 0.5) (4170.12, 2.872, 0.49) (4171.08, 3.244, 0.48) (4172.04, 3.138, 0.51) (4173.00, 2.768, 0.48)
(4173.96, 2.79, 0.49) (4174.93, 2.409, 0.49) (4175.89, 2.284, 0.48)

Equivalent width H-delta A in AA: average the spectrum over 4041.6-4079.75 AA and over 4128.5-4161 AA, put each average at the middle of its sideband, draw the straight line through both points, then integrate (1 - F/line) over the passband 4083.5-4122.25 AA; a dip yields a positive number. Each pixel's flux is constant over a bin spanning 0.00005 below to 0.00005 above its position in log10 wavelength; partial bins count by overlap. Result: 6.1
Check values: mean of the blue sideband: 2.96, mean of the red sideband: 2.88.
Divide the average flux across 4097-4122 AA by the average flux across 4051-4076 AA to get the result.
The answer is 0.83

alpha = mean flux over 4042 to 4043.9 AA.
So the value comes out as 3.41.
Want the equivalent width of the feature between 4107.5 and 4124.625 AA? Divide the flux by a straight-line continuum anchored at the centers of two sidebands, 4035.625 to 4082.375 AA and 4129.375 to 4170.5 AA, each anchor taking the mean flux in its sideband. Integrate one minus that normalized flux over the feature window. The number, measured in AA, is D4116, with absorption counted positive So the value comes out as 2.08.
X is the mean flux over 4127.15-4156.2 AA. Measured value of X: 2.86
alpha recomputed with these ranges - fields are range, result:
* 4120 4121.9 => 2.35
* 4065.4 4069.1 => 2.98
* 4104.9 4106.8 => 1.77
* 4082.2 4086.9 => 2.56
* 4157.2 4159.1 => 2.74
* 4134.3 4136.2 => 2.82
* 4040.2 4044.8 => 3.19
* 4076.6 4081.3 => 3.17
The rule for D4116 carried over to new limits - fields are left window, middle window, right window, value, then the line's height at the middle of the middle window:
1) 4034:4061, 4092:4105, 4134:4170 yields 2.9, 3.03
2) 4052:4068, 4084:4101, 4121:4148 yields 2.1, 2.86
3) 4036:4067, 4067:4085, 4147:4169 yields 1.3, 3.05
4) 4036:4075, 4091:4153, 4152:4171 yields 7.7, 3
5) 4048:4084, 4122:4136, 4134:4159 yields 1.4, 2.93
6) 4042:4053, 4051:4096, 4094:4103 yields -1.2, 2.75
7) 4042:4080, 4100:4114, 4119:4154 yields 2.9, 2.88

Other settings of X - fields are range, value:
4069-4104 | 2.64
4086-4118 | 2.44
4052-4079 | 2.9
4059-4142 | 2.65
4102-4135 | 2.5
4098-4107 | 2.15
